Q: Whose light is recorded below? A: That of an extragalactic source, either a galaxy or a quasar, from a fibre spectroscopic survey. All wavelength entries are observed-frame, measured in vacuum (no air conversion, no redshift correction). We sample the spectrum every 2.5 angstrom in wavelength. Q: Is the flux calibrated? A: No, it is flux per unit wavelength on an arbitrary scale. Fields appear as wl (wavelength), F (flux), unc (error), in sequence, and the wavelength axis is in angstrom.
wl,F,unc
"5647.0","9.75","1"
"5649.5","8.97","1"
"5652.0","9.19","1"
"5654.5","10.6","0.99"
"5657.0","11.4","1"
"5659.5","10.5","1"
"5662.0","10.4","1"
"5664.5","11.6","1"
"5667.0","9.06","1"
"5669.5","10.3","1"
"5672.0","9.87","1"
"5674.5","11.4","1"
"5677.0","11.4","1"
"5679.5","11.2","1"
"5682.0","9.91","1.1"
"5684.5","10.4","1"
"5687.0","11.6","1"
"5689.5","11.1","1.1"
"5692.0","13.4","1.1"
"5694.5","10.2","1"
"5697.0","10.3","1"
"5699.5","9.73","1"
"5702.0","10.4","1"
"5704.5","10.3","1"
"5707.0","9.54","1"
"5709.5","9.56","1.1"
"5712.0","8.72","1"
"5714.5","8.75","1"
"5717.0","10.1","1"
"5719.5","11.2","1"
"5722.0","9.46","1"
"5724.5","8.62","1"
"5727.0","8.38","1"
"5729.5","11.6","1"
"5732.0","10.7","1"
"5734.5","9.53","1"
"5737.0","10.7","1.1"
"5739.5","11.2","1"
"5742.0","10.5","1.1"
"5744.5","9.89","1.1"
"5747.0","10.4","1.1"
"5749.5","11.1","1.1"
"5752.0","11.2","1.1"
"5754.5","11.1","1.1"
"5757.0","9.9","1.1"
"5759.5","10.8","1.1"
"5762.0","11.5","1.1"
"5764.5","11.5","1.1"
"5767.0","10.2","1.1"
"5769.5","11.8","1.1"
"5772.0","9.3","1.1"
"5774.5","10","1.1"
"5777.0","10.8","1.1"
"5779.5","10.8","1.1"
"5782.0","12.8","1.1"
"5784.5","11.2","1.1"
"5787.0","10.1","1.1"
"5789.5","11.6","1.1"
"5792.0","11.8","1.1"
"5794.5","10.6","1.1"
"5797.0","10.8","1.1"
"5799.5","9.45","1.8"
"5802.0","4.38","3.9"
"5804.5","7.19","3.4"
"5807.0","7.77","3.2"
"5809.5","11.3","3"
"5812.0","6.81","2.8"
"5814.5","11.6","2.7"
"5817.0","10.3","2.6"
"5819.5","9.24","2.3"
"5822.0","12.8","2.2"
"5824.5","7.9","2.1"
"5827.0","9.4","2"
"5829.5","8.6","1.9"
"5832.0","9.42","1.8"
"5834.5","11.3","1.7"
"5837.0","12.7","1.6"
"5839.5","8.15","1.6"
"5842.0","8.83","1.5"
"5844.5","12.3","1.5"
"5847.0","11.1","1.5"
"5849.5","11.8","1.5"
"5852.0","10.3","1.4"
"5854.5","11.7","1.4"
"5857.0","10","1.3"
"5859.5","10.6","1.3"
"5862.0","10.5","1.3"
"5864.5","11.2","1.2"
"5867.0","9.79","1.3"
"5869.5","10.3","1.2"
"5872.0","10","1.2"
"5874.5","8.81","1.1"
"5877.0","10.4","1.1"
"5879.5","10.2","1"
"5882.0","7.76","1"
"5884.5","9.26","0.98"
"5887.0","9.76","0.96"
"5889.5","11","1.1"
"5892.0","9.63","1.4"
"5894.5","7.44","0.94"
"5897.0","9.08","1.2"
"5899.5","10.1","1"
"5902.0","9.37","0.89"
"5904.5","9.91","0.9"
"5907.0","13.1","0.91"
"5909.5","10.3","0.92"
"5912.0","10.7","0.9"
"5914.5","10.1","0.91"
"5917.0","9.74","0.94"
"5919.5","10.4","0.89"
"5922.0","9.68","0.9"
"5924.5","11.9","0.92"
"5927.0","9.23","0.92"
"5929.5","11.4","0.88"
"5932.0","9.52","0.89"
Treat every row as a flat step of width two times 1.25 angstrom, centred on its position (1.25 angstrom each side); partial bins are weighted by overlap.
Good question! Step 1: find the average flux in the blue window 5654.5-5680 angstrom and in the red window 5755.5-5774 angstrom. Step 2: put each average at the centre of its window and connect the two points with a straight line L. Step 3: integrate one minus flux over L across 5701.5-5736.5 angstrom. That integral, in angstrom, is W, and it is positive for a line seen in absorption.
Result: 3.0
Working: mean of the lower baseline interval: 10.7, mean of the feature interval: 9.78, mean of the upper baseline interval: 10.7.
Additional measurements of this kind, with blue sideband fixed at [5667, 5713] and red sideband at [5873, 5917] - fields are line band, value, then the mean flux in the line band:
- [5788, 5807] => 1.6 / 9.3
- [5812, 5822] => -0.2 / 10.2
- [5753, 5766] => -0.9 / 10.9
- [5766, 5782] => -0.7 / 10.7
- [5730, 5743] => -0.3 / 10.6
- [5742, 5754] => -0.4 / 10.7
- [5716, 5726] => 0.6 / 9.8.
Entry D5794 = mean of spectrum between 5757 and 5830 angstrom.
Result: 10.1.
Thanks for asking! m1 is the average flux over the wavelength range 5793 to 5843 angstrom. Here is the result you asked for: 9.44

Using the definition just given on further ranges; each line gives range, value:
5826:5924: 10.1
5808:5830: 9.79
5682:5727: 10.1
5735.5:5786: 10.8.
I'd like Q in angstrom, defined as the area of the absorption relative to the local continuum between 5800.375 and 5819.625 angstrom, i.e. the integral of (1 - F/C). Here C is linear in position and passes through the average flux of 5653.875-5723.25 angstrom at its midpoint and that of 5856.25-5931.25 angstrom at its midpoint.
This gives 3.1 angstrom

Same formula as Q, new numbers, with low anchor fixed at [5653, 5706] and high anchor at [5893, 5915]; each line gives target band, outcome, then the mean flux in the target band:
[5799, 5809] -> 2.89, 7.34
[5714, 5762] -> 0.89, 10.3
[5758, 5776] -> -0.49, 10.7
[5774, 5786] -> -0.90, 11.2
